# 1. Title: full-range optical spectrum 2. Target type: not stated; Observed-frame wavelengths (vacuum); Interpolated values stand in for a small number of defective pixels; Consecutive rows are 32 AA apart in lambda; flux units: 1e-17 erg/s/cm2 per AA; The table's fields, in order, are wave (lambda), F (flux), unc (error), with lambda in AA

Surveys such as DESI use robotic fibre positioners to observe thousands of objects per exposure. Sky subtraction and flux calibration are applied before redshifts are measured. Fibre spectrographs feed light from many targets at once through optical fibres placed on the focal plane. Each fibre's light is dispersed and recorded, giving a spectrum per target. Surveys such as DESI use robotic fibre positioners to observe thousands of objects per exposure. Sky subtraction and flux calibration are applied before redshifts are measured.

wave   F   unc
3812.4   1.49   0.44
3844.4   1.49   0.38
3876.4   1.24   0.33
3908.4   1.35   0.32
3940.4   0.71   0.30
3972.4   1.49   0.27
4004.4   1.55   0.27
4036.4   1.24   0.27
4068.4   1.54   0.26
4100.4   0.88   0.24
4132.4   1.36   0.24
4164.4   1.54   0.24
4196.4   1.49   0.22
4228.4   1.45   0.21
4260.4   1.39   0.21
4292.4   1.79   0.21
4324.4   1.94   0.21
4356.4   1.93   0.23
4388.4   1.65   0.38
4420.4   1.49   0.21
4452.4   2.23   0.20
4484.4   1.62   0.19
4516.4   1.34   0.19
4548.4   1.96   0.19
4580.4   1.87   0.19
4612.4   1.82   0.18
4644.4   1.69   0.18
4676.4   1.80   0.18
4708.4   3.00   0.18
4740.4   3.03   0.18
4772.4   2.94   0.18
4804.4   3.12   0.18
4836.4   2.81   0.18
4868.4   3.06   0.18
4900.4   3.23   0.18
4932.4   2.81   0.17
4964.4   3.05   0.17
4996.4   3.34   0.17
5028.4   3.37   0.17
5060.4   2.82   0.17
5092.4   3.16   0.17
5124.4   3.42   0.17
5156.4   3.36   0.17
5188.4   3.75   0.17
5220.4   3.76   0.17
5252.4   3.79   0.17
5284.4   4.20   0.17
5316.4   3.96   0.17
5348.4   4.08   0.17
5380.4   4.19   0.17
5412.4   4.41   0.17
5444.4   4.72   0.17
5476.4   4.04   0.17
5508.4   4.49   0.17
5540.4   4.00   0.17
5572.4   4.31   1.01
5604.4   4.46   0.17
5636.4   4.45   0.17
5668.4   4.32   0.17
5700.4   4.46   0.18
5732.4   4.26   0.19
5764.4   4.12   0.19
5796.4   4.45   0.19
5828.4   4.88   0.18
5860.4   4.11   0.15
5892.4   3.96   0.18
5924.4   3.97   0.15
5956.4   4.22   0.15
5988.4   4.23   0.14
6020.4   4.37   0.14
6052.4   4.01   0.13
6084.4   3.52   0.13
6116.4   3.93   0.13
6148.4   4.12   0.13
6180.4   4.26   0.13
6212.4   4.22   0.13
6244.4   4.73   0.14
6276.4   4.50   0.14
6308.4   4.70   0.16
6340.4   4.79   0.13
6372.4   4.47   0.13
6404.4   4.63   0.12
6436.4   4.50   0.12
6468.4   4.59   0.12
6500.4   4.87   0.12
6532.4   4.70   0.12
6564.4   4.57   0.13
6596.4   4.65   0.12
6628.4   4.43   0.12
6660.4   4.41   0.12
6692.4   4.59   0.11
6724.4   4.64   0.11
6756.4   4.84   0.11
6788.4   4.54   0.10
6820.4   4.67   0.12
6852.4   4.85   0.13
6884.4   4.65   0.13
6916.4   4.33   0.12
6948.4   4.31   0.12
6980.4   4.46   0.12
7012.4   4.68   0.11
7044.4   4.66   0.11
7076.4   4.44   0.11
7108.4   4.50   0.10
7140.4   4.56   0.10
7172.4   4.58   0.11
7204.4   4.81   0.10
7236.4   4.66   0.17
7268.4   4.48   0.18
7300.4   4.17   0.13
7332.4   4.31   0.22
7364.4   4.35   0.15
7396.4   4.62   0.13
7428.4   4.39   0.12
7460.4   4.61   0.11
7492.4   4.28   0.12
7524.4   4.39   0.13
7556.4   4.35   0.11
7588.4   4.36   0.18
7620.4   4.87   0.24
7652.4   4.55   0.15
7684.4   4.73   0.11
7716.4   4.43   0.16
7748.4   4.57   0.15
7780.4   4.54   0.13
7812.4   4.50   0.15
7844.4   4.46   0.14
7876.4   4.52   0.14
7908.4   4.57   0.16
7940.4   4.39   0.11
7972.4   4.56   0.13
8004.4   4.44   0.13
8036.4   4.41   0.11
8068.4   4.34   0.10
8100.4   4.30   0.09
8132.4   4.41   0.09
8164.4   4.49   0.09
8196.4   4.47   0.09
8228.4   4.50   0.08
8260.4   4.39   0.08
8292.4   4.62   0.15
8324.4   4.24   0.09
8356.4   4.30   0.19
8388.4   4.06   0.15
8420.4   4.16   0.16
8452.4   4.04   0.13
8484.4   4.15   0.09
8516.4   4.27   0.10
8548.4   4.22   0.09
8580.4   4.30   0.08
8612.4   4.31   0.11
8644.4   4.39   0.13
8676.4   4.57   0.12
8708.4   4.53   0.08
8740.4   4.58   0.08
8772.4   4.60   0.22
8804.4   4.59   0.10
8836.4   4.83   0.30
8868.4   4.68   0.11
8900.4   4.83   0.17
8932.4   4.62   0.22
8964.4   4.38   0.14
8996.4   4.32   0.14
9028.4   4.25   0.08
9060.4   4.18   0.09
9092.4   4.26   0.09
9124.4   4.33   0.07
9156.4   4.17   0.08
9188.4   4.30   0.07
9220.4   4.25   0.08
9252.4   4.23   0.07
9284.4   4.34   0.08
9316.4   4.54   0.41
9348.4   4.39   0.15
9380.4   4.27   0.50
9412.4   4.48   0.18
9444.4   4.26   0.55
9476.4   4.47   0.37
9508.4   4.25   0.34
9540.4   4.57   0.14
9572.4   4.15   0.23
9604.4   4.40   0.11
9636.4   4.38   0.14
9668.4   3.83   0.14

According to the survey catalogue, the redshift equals 0.176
